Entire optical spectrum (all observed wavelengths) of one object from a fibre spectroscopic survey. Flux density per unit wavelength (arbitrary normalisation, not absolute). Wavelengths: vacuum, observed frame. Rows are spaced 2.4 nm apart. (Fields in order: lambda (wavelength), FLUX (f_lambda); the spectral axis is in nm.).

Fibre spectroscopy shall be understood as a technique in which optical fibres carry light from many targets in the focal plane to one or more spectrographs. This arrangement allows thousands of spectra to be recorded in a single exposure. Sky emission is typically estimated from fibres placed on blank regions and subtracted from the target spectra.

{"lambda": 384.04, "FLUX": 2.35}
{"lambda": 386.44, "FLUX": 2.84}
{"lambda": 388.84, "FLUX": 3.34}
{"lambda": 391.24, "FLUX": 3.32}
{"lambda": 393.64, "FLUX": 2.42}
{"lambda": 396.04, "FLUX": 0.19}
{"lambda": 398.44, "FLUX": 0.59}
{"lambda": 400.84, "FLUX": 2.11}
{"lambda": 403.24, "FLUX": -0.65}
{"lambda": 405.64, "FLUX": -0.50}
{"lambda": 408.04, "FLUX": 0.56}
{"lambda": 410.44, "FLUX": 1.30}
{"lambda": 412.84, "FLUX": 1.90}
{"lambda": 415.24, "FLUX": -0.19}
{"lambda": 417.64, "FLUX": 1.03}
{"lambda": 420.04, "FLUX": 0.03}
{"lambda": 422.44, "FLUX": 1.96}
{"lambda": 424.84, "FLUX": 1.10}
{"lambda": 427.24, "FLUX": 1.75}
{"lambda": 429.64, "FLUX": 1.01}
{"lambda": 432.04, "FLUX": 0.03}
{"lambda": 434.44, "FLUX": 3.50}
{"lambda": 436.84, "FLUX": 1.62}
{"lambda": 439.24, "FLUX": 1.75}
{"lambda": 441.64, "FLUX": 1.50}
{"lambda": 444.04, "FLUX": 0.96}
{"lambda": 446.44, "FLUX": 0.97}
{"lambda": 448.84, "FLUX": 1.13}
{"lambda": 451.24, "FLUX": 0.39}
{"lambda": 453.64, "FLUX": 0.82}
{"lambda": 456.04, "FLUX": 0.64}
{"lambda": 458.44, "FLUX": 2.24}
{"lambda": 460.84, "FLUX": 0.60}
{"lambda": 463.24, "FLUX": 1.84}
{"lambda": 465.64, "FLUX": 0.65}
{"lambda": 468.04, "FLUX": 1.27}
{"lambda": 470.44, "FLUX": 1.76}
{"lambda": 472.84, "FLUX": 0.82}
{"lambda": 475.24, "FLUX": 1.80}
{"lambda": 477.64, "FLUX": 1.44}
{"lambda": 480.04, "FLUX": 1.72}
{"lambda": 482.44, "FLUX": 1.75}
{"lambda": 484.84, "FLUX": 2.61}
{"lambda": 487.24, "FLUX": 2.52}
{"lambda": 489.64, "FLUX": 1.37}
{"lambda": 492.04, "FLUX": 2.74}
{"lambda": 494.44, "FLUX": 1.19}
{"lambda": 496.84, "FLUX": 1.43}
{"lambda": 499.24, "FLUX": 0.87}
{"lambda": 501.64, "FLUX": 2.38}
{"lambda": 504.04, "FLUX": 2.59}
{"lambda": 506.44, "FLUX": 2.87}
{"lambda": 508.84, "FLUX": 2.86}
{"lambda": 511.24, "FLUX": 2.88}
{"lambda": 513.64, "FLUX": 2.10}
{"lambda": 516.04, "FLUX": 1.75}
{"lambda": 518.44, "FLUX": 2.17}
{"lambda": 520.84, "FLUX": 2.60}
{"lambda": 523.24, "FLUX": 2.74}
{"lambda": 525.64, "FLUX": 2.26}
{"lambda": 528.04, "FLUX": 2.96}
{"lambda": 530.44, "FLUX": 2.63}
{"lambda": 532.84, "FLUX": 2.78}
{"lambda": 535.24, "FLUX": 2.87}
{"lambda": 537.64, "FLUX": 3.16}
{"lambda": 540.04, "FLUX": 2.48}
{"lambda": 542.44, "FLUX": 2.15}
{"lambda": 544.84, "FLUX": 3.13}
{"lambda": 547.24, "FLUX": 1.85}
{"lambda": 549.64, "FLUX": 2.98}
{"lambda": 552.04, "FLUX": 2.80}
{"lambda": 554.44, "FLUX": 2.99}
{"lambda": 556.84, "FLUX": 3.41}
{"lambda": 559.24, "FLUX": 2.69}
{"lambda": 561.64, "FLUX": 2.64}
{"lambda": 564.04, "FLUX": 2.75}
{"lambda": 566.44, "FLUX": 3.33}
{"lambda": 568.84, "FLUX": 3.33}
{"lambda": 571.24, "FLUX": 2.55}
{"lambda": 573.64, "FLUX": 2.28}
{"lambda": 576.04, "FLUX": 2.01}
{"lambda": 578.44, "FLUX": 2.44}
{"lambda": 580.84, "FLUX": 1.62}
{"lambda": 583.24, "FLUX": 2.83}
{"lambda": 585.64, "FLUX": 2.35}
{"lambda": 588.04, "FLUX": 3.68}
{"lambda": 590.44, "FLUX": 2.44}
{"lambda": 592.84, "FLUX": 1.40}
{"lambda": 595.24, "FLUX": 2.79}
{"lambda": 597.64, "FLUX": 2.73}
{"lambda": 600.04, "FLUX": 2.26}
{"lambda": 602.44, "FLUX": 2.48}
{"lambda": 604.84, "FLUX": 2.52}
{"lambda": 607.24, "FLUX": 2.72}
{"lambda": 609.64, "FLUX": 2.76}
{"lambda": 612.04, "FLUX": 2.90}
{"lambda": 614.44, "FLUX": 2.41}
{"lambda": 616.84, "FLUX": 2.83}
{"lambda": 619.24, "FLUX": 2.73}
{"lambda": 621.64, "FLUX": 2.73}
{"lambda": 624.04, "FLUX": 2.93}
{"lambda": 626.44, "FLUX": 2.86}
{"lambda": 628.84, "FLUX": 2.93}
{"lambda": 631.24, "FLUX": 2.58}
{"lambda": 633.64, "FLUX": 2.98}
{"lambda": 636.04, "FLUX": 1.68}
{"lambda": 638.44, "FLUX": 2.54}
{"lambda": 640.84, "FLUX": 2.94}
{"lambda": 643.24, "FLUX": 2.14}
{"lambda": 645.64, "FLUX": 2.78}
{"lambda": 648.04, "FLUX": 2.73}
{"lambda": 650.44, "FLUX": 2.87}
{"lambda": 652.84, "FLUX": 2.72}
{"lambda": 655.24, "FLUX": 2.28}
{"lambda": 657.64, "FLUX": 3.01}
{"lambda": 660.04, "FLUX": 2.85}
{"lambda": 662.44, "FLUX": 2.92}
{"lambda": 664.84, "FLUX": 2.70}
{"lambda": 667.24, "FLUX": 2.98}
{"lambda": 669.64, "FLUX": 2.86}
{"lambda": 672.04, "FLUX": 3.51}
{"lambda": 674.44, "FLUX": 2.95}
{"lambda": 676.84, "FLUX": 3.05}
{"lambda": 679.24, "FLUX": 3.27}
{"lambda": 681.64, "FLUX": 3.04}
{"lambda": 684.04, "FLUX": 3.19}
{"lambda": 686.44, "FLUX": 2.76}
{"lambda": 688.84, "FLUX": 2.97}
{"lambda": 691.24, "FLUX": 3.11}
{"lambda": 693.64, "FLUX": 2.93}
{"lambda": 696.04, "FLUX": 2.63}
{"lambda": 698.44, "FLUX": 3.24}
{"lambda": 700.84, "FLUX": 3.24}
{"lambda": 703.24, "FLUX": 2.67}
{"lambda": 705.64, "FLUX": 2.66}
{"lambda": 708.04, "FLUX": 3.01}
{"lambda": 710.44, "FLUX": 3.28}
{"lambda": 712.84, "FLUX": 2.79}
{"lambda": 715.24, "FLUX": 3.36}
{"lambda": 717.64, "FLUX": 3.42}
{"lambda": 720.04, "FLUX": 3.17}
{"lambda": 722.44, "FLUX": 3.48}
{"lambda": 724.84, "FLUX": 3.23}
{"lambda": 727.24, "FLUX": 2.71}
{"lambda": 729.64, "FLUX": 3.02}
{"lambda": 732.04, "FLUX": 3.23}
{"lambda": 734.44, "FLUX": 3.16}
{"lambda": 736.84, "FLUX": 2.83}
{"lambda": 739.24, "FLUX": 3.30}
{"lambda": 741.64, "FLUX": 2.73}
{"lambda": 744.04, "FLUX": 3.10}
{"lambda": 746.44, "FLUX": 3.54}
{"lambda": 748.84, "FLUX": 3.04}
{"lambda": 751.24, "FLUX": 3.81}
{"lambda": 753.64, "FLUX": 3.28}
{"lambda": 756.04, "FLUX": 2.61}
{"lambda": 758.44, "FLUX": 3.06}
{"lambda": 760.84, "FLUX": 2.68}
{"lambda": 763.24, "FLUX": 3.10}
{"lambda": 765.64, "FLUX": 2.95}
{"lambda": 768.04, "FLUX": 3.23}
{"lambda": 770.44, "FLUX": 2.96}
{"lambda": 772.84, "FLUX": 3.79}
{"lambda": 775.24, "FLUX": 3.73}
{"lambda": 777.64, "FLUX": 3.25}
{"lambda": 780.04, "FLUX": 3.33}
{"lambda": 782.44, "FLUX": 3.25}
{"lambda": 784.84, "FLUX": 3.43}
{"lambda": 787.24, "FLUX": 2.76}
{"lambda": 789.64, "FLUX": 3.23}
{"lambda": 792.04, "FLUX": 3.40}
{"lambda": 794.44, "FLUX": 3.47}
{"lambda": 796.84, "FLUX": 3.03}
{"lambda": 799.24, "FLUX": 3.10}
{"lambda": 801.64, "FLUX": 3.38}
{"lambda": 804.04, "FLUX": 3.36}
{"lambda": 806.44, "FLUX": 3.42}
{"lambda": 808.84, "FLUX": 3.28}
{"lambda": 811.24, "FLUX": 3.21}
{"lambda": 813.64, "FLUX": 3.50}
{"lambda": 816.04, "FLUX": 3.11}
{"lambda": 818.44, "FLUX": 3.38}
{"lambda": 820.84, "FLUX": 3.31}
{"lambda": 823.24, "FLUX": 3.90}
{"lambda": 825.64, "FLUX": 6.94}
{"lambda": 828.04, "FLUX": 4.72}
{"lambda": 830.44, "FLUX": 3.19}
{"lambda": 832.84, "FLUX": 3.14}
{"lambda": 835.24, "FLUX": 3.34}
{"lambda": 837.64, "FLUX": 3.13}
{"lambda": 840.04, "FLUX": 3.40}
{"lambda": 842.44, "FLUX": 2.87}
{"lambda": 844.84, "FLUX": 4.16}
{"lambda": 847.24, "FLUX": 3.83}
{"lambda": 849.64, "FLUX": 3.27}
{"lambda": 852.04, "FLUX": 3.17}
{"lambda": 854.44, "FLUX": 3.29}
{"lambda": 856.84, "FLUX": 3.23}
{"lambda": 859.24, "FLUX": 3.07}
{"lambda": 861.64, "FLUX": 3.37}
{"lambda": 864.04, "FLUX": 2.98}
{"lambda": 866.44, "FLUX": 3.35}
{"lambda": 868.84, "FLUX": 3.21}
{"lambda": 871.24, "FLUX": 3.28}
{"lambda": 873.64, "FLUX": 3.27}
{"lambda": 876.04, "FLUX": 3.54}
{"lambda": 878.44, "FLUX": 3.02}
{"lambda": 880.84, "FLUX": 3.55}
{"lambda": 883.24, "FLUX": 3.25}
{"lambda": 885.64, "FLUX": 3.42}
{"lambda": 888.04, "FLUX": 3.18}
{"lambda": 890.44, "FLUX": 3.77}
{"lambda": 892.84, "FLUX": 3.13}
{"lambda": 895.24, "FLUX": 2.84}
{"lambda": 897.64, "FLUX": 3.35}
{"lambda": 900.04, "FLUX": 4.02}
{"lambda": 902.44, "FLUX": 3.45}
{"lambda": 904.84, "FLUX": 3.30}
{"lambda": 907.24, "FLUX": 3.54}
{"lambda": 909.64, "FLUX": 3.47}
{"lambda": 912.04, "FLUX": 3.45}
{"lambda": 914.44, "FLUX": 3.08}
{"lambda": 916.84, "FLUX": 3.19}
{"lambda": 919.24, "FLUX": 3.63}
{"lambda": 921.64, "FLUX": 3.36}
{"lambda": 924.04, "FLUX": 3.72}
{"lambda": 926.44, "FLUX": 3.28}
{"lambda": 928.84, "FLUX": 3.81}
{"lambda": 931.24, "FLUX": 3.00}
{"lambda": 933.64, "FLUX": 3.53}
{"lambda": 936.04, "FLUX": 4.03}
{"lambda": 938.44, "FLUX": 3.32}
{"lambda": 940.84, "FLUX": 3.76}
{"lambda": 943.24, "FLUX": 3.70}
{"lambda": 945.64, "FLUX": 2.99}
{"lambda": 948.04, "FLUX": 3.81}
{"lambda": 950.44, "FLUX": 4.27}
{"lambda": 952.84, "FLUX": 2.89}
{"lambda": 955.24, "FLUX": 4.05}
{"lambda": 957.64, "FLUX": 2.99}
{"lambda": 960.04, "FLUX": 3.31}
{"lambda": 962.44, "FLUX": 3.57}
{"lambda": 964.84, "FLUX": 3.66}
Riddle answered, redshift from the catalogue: 0.258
